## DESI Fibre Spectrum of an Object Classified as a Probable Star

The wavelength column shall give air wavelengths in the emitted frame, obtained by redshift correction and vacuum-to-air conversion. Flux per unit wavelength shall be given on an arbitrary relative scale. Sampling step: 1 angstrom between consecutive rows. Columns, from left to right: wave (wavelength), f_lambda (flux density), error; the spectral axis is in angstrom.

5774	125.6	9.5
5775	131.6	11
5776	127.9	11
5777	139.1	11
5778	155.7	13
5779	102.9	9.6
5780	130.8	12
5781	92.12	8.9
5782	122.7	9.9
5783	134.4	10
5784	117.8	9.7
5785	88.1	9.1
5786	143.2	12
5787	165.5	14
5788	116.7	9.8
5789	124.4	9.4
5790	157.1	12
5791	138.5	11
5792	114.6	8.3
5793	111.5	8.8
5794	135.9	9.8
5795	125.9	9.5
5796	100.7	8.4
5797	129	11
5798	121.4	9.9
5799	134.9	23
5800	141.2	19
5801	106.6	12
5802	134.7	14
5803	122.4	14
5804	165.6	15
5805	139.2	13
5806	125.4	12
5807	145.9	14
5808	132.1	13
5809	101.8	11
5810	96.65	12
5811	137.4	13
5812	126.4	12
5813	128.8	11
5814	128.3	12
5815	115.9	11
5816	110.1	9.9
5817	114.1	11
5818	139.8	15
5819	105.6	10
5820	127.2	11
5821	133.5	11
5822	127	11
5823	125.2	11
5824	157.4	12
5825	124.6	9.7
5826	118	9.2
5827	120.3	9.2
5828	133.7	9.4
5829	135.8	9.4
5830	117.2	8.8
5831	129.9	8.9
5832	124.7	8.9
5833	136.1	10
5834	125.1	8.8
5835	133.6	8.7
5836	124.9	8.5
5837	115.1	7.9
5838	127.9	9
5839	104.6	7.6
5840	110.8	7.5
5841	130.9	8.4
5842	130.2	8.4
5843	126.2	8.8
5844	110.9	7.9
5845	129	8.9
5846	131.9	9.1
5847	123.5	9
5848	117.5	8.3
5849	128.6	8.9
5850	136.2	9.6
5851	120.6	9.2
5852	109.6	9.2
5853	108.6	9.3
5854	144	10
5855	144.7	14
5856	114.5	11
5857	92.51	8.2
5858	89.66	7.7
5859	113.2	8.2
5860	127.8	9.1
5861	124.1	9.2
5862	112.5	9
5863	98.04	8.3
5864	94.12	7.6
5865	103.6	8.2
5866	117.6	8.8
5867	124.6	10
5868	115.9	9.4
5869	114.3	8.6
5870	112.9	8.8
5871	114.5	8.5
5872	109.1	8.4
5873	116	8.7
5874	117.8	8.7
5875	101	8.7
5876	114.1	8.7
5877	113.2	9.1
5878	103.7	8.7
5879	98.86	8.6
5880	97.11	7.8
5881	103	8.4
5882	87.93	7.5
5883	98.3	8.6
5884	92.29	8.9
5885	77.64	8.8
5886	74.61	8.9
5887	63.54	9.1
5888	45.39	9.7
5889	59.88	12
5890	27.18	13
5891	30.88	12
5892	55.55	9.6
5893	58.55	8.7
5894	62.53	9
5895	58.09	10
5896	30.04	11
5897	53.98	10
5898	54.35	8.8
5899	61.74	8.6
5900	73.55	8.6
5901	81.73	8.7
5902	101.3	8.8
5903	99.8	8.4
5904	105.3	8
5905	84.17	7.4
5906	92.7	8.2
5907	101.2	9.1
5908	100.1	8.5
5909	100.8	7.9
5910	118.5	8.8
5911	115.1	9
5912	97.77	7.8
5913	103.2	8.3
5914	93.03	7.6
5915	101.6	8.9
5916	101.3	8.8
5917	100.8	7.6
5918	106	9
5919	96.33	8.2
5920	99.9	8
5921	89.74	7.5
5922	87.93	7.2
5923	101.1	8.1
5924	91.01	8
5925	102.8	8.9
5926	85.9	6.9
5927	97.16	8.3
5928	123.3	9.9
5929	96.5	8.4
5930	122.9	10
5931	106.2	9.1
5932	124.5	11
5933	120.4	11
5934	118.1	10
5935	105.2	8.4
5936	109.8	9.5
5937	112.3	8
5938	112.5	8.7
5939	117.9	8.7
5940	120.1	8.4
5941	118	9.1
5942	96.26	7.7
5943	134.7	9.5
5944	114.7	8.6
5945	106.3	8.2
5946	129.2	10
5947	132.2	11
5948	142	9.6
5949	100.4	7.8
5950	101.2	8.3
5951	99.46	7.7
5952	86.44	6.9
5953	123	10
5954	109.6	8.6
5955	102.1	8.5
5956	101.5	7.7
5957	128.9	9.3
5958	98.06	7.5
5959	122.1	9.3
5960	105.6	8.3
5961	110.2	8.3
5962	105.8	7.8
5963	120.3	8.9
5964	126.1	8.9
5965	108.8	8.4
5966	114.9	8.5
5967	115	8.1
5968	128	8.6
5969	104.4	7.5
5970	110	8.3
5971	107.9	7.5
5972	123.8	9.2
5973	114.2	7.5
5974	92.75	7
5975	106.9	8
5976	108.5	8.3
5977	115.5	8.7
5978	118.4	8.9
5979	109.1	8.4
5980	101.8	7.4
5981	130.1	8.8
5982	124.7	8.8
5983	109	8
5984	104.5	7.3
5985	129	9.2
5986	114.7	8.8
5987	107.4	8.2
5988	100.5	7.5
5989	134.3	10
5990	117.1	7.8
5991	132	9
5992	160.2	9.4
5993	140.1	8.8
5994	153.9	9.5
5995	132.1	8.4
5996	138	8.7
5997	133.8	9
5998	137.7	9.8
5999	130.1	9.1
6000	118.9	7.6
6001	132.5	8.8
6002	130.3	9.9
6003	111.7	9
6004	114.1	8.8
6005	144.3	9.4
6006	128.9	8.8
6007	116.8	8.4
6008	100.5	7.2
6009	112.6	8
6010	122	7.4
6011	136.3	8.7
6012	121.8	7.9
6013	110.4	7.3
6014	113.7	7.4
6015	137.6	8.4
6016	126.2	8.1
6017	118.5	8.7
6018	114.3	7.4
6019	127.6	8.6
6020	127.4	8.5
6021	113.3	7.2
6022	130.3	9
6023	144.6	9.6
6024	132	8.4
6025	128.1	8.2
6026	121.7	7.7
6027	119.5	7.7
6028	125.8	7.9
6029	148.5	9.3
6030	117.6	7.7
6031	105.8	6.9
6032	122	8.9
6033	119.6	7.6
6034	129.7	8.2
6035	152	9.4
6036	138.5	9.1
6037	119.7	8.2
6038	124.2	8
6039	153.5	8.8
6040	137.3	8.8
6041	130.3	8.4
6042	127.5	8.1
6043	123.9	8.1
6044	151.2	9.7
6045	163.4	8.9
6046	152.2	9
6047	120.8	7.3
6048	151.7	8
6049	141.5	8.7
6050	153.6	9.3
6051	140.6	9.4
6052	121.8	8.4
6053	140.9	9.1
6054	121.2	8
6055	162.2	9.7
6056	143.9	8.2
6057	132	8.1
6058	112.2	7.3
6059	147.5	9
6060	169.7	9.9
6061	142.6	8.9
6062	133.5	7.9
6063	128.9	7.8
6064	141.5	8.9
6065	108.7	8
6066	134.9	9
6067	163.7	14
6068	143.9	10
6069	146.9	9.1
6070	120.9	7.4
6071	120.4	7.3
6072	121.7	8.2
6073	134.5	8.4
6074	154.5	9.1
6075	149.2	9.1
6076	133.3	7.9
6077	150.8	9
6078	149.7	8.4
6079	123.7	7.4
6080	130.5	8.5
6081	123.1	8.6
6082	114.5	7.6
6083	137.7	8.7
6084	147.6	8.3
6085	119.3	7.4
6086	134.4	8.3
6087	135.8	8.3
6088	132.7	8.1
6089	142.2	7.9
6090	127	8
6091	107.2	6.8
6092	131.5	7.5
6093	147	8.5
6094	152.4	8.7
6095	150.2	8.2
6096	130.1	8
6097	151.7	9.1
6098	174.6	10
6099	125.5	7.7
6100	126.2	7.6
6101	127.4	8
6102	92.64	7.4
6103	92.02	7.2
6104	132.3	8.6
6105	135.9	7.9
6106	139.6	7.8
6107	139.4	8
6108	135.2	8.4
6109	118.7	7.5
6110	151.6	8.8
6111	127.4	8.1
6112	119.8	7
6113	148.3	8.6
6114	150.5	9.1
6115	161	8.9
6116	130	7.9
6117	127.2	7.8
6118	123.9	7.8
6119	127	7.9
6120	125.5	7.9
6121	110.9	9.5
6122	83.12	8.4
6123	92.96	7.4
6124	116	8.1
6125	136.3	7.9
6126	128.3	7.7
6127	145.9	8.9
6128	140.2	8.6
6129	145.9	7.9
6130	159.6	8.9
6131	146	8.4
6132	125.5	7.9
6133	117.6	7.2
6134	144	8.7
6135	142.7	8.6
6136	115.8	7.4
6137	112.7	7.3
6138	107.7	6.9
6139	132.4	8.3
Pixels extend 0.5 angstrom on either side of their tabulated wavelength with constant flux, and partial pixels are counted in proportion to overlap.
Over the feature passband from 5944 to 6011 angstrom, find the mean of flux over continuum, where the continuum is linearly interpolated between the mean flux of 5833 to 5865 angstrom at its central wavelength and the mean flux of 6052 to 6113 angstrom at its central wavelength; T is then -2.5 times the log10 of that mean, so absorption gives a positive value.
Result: 0.09 mag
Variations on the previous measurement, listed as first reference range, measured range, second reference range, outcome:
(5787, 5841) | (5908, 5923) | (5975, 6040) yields 0.24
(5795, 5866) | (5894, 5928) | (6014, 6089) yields 0.37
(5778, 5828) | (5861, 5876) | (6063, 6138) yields 0.15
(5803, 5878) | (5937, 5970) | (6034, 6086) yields 0.14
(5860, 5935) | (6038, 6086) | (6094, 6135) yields -0.13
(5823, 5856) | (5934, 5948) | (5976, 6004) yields 0.07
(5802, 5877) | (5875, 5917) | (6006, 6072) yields 0.44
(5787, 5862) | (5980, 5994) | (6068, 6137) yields 0.05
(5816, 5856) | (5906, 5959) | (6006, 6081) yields 0.19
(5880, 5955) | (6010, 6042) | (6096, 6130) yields -0.12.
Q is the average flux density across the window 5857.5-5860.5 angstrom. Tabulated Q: 110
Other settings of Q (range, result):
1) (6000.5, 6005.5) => 127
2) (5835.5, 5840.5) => 117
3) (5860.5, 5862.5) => 118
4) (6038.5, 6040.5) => 145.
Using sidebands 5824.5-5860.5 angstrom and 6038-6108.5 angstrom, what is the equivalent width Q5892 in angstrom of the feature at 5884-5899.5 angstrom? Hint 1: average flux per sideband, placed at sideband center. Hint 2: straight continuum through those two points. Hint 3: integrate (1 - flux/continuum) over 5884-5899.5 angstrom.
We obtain 8.64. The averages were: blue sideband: 123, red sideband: 136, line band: 55.5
